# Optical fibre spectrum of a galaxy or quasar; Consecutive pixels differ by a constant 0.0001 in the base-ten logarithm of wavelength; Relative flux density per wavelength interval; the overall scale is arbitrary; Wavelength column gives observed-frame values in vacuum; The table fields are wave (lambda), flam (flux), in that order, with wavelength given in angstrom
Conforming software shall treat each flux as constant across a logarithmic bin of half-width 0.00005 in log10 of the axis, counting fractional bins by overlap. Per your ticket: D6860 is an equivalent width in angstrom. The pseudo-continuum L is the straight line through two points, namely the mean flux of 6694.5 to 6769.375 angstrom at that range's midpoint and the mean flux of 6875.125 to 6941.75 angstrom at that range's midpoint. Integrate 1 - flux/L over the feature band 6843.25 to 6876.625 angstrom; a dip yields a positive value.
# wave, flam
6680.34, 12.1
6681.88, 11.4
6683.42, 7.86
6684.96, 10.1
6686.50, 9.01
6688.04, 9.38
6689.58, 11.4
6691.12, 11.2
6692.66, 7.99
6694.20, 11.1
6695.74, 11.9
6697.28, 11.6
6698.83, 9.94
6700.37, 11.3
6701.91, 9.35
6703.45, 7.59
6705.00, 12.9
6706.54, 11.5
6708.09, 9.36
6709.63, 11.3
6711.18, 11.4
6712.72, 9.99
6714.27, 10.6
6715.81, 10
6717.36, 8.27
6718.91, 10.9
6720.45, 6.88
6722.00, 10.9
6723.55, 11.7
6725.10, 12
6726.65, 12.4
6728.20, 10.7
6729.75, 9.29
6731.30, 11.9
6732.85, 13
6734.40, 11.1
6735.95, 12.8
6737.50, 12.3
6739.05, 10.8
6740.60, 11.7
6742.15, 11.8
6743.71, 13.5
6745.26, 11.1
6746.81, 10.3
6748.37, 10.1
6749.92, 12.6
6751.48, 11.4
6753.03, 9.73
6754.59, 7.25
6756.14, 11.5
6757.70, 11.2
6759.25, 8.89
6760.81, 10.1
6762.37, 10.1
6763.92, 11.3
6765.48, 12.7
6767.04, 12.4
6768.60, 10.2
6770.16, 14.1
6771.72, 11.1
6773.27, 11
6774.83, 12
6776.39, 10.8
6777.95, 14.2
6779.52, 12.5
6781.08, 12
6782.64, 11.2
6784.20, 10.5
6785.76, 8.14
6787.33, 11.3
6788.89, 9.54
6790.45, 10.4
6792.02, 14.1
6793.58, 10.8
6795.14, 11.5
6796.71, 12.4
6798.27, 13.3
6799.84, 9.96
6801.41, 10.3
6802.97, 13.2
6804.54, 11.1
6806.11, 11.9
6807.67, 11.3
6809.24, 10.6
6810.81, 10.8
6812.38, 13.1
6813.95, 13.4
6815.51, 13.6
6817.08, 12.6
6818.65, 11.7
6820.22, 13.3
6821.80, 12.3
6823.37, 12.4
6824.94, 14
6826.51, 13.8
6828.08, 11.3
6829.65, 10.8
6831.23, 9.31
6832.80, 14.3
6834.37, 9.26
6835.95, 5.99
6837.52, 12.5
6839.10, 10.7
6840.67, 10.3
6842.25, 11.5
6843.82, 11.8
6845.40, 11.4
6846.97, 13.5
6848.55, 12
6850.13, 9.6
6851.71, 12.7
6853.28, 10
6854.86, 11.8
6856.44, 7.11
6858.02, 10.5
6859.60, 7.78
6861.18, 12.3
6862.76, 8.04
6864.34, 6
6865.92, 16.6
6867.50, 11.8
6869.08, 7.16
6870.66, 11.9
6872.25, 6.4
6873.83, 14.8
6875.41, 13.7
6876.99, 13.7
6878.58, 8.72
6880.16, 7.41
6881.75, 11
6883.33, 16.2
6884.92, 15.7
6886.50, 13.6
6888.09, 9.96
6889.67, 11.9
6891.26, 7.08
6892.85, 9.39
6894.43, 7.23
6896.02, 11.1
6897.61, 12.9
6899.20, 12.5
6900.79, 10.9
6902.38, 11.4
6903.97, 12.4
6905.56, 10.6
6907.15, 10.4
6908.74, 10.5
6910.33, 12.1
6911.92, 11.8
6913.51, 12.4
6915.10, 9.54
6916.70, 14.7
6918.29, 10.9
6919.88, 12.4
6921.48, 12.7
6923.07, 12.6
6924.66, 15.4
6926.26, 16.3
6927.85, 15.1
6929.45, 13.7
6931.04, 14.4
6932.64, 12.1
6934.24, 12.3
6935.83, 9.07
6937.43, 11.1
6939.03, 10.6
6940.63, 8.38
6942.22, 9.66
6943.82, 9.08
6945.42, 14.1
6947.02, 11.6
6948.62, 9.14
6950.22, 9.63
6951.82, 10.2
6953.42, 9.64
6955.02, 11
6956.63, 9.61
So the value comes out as 2.0 angstrom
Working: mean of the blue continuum 10.9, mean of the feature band 10.8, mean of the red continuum 11.8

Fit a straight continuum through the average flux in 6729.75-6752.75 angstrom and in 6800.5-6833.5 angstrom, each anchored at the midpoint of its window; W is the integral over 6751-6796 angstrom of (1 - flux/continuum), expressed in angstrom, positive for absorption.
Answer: 2.8 angstrom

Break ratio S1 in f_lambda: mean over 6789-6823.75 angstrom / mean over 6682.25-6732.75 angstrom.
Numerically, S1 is 1.1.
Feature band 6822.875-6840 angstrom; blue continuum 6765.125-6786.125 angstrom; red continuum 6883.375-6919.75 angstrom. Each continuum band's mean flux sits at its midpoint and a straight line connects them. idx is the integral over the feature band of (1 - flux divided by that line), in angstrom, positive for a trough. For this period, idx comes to 0.4 angstrom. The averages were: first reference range 11.7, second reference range 11.4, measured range 11.3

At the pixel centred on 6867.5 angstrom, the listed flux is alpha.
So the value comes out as 11.8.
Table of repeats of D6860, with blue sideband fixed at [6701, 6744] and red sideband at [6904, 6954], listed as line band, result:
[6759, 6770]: -0.03 angstrom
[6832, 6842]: 0.69 angstrom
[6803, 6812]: -0.14 angstrom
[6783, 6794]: 0.45 angstrom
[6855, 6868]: 1.56 angstrom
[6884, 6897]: 0.82 angstrom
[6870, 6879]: -0.12 angstrom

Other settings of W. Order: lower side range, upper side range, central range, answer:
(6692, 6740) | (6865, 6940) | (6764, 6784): -1.6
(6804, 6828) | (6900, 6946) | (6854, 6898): 5.0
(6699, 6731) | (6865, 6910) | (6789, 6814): -1.8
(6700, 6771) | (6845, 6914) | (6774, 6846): -4.0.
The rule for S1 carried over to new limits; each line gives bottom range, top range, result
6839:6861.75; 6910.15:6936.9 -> 1.18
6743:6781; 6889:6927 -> 1.03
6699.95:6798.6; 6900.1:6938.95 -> 1.11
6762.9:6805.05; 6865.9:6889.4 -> 1.02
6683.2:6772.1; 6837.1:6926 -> 1.05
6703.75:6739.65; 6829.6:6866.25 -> 0.97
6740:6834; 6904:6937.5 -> 1.07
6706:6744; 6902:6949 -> 1.08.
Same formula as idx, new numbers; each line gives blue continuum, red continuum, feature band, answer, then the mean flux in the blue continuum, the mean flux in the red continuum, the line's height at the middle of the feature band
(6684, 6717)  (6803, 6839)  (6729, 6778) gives -1.23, 10.4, 11.8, 11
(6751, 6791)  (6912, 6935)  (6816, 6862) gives 2.54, 11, 13.1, 11.9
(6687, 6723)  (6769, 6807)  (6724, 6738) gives -1.34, 10.3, 11.5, 10.7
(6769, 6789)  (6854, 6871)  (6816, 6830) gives -2.39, 11.5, 10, 10.7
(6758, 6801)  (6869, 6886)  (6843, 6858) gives 0.72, 11.3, 11.7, 11.6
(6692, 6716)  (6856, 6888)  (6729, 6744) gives -1.63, 10.5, 11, 10.6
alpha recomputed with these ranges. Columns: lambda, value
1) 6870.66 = 11.9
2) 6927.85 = 15.1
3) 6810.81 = 10.8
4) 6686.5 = 9.01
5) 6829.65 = 10.8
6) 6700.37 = 11.3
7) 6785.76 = 8.14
